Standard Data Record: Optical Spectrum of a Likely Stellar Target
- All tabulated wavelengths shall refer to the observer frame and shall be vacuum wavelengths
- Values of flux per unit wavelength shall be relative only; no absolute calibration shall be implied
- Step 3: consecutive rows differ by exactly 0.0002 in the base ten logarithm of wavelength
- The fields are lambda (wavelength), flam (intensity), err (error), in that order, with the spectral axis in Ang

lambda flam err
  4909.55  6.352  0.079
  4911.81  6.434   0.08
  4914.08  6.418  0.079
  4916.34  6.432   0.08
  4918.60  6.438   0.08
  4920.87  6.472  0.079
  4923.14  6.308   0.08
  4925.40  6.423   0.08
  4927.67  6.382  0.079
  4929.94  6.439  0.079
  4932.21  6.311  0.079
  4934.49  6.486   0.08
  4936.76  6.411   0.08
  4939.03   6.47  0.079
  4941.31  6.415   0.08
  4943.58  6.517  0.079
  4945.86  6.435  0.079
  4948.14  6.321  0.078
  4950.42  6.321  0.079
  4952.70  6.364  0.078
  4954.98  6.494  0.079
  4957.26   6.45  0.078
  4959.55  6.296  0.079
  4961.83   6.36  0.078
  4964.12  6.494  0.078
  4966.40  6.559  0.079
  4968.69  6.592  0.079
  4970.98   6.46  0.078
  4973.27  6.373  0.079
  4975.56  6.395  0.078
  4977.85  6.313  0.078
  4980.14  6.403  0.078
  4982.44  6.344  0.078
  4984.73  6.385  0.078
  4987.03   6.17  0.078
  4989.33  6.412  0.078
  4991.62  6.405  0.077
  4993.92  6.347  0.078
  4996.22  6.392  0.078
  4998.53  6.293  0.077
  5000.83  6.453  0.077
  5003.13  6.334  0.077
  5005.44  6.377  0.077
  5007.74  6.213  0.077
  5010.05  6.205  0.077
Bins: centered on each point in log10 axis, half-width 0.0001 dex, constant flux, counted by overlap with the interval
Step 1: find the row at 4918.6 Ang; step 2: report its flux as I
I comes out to 6.438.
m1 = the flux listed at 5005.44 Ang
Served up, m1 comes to 6.377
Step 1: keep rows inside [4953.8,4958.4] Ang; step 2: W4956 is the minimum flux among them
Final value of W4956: 6.45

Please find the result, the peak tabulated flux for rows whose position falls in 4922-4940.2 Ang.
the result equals 6.486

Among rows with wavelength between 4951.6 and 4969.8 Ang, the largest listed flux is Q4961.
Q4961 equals 6.592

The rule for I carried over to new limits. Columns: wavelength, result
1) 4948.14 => 6.321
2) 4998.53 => 6.293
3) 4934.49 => 6.486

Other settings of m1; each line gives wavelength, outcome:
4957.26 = 6.45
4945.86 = 6.435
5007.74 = 6.213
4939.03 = 6.47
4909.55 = 6.352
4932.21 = 6.311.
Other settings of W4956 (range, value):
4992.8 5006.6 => 6.293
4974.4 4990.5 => 6.17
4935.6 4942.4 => 6.411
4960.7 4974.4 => 6.36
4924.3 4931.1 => 6.382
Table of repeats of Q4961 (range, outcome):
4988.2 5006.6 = 6.453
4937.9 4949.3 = 6.517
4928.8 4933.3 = 6.439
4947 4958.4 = 6.494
